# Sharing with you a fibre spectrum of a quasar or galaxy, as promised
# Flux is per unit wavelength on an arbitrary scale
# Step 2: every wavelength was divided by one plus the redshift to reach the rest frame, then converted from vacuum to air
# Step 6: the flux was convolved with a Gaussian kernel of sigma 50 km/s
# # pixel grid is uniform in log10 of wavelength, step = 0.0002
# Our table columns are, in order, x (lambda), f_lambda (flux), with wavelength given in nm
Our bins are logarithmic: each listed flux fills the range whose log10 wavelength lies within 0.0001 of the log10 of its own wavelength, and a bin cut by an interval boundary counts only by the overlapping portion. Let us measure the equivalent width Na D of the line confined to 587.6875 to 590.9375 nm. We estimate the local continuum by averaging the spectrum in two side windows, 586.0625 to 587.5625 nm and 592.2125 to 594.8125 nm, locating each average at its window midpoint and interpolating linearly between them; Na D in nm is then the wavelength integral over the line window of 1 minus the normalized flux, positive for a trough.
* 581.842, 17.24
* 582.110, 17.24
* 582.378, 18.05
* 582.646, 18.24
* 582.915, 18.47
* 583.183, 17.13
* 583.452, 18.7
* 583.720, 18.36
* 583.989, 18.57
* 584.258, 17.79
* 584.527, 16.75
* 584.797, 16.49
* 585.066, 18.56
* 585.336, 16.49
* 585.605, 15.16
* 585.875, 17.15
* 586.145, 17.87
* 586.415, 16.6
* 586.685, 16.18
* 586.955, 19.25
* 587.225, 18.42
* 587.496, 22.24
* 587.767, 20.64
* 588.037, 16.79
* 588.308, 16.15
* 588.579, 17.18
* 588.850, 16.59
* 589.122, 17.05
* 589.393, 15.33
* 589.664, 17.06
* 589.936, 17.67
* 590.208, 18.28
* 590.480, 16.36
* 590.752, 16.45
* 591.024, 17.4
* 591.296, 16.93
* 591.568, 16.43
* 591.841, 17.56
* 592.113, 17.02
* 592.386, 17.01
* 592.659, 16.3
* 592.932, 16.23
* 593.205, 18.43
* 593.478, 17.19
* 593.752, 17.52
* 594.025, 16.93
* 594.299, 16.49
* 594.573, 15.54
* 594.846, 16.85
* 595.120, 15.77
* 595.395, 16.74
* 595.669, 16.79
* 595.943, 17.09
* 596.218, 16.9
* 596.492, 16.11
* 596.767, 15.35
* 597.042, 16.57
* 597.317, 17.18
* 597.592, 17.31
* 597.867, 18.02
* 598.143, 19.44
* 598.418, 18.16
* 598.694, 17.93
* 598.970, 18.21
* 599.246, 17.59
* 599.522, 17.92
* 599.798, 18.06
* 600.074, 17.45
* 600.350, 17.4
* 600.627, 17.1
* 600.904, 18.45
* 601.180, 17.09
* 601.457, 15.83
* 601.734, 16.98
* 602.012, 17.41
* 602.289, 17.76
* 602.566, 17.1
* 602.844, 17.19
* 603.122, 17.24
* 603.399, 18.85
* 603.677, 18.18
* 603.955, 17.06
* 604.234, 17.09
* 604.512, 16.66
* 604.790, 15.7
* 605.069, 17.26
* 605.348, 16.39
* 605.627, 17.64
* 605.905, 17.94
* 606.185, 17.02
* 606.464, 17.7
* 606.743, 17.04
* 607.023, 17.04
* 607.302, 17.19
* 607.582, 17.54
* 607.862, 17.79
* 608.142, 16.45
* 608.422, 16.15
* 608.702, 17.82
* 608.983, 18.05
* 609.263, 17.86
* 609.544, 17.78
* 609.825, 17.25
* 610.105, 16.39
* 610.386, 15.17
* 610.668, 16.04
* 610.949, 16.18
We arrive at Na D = 0.12 nm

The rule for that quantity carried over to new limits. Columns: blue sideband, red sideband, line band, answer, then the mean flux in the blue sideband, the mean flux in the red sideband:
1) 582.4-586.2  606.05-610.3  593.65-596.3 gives 0.12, 17.6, 17.2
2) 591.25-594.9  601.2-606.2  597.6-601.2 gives -0.18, 16.9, 17.2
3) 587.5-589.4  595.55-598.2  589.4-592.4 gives 0.07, 17.6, 17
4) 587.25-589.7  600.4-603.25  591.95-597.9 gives 0.24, 17.7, 17.2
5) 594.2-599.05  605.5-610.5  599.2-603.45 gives -0.08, 17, 17.2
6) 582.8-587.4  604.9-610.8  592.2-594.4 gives 0.05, 17.6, 17.1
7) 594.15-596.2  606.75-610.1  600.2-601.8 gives -0.03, 16.5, 17.3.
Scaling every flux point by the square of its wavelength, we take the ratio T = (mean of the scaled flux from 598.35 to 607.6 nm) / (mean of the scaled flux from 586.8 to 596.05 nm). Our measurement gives 1.05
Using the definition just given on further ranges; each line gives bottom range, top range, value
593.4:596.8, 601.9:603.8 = 1.09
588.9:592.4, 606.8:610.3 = 1.08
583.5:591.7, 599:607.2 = 1.05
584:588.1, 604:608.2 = 1.03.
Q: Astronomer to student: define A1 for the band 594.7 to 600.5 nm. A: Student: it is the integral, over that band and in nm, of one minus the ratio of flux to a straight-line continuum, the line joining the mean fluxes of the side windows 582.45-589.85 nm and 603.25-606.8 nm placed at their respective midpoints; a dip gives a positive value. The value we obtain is 0.04 nm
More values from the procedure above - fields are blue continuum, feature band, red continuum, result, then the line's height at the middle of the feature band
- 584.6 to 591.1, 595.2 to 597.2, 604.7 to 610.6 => 0.09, 17.3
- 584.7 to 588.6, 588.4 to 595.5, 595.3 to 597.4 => 0.10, 17.1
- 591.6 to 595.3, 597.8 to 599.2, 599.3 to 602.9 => -0.09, 17.2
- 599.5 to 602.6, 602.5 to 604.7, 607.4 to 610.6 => -0.01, 17.3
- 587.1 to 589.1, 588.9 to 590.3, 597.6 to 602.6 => 0.09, 18.1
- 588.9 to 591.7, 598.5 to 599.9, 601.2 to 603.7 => -0.06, 17.2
